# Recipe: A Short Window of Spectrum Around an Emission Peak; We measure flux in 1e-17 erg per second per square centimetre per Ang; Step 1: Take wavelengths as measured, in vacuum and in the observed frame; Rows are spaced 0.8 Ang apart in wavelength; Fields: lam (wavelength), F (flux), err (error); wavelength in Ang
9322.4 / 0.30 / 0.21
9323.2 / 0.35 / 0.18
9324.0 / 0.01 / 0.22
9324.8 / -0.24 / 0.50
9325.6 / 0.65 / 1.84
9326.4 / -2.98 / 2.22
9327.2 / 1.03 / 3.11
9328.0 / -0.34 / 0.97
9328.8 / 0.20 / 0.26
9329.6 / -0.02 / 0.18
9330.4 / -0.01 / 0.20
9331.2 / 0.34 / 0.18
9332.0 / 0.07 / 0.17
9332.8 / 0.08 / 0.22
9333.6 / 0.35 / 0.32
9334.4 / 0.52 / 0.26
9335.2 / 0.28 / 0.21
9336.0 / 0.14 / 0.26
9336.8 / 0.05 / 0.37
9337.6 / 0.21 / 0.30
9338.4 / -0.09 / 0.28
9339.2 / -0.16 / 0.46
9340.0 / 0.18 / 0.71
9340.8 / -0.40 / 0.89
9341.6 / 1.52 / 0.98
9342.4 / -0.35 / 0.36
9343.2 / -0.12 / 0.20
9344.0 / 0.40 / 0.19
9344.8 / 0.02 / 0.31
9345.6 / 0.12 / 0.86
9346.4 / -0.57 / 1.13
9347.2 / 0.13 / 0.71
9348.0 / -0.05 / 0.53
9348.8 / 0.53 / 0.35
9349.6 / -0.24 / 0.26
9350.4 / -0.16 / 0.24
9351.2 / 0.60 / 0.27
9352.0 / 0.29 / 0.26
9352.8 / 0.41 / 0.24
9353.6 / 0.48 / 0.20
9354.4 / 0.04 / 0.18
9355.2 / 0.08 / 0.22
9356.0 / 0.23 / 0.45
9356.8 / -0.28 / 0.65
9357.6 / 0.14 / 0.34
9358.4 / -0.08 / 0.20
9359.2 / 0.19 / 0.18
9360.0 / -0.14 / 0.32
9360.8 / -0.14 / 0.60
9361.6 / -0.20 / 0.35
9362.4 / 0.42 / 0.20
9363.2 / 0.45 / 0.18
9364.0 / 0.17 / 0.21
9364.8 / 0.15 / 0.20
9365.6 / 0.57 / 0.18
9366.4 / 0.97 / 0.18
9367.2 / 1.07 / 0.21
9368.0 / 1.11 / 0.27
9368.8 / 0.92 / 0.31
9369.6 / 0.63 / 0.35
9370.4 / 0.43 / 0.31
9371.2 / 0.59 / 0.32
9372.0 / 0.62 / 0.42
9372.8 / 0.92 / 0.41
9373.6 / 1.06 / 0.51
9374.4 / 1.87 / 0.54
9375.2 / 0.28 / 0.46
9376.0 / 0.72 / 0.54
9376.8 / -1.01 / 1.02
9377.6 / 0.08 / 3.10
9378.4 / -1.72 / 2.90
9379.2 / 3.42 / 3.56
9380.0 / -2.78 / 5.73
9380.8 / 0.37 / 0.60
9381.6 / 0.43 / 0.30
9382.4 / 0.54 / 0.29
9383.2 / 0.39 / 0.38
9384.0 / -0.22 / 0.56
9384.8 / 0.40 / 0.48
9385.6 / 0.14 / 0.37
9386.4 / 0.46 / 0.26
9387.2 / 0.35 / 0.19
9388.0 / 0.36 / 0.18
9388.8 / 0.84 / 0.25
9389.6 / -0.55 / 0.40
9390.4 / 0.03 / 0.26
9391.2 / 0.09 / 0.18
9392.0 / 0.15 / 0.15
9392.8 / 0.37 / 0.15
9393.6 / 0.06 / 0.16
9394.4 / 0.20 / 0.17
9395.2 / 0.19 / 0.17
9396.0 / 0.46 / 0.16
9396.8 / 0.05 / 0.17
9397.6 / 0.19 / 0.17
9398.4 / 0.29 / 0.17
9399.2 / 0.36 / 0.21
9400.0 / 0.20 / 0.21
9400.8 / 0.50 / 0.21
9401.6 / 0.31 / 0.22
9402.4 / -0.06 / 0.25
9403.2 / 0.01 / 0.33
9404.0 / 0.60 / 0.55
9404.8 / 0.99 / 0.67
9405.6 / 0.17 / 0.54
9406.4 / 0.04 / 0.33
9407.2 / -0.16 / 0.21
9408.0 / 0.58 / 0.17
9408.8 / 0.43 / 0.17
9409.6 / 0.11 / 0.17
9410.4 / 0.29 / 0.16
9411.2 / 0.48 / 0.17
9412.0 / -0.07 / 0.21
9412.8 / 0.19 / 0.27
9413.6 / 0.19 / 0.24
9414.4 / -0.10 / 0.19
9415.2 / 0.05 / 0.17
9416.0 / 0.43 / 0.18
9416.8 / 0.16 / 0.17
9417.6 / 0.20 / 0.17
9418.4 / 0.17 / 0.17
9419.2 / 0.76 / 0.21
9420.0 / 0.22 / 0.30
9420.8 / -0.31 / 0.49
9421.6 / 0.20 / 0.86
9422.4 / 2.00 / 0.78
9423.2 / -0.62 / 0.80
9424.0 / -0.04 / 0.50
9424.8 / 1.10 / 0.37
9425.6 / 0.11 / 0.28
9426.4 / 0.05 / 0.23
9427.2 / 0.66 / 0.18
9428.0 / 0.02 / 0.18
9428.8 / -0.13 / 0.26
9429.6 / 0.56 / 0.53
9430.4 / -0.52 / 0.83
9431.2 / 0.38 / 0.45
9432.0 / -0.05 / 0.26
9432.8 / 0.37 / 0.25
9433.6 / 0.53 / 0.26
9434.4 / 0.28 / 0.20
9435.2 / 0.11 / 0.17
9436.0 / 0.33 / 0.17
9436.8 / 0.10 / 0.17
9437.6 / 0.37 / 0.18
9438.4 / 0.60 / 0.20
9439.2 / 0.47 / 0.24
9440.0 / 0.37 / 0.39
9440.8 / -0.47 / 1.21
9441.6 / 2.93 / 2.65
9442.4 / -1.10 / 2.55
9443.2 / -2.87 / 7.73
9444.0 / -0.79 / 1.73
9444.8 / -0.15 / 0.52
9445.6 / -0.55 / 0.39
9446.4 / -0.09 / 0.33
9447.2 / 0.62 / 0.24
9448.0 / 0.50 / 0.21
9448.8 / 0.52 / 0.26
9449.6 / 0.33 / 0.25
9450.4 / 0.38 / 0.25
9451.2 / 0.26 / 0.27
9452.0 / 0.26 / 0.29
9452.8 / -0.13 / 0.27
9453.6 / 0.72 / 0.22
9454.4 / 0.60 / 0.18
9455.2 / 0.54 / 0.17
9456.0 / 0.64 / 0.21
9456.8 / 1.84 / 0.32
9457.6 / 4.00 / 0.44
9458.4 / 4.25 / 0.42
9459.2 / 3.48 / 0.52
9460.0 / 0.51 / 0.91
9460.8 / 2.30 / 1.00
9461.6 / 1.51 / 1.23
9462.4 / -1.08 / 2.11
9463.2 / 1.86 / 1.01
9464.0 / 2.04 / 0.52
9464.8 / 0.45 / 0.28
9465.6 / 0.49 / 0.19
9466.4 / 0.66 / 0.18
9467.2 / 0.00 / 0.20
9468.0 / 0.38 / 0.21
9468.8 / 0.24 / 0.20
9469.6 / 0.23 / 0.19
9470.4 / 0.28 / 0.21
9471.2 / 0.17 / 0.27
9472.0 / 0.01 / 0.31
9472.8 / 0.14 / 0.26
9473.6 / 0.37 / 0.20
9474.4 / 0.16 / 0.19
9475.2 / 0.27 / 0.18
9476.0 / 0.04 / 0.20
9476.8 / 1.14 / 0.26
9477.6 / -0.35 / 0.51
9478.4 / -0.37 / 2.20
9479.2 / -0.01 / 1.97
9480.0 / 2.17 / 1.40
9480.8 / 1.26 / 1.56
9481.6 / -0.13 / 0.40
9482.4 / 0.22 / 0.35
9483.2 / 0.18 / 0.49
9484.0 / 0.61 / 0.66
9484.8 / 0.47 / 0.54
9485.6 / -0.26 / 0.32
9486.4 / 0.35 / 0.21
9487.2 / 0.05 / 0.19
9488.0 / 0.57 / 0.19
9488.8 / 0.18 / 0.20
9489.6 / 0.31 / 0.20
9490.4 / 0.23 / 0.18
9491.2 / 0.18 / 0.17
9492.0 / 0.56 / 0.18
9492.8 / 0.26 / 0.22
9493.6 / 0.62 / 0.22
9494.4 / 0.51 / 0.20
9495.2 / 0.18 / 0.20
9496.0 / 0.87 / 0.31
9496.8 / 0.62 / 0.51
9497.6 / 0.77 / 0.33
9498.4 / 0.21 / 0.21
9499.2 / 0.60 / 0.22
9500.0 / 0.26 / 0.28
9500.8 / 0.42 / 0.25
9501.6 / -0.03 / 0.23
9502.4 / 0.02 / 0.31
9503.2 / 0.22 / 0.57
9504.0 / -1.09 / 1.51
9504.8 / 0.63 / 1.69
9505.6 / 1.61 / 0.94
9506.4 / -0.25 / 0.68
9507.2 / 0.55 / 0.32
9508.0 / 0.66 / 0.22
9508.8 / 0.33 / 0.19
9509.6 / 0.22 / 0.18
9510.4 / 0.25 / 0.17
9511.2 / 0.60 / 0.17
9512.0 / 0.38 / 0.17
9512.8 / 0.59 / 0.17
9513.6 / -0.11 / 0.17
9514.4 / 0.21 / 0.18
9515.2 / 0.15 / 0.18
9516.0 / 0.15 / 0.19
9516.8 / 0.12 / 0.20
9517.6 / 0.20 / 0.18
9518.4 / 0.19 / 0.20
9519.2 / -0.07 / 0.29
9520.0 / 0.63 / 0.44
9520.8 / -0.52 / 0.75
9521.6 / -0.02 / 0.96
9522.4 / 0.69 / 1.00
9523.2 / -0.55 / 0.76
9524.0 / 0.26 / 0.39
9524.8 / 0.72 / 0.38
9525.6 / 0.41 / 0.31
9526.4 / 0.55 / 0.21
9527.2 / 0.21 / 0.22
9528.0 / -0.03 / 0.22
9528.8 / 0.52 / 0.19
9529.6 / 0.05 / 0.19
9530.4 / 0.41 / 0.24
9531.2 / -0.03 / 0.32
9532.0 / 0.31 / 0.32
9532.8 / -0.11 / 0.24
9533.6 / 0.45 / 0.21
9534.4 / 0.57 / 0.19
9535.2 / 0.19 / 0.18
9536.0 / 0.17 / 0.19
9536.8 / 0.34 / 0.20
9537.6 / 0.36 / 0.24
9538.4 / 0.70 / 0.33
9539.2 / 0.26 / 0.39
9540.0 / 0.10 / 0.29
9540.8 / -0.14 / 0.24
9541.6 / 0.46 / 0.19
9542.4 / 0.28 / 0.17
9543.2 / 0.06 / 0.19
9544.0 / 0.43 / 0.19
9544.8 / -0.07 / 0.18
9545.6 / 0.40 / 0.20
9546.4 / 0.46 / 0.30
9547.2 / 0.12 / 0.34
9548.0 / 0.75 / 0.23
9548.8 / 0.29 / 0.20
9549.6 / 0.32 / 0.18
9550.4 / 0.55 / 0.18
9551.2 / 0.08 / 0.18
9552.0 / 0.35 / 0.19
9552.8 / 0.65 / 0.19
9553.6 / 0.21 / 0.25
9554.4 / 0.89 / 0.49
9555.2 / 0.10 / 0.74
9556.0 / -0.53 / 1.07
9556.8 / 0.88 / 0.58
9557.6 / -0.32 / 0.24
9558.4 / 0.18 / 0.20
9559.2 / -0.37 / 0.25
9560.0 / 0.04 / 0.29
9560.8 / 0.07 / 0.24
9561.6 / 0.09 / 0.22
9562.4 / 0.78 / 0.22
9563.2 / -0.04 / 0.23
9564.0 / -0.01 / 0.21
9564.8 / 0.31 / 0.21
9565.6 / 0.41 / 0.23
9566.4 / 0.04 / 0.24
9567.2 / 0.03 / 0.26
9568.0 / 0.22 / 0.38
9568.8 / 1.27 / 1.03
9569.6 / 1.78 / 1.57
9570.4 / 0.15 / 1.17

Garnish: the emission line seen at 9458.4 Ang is [O III] 5007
